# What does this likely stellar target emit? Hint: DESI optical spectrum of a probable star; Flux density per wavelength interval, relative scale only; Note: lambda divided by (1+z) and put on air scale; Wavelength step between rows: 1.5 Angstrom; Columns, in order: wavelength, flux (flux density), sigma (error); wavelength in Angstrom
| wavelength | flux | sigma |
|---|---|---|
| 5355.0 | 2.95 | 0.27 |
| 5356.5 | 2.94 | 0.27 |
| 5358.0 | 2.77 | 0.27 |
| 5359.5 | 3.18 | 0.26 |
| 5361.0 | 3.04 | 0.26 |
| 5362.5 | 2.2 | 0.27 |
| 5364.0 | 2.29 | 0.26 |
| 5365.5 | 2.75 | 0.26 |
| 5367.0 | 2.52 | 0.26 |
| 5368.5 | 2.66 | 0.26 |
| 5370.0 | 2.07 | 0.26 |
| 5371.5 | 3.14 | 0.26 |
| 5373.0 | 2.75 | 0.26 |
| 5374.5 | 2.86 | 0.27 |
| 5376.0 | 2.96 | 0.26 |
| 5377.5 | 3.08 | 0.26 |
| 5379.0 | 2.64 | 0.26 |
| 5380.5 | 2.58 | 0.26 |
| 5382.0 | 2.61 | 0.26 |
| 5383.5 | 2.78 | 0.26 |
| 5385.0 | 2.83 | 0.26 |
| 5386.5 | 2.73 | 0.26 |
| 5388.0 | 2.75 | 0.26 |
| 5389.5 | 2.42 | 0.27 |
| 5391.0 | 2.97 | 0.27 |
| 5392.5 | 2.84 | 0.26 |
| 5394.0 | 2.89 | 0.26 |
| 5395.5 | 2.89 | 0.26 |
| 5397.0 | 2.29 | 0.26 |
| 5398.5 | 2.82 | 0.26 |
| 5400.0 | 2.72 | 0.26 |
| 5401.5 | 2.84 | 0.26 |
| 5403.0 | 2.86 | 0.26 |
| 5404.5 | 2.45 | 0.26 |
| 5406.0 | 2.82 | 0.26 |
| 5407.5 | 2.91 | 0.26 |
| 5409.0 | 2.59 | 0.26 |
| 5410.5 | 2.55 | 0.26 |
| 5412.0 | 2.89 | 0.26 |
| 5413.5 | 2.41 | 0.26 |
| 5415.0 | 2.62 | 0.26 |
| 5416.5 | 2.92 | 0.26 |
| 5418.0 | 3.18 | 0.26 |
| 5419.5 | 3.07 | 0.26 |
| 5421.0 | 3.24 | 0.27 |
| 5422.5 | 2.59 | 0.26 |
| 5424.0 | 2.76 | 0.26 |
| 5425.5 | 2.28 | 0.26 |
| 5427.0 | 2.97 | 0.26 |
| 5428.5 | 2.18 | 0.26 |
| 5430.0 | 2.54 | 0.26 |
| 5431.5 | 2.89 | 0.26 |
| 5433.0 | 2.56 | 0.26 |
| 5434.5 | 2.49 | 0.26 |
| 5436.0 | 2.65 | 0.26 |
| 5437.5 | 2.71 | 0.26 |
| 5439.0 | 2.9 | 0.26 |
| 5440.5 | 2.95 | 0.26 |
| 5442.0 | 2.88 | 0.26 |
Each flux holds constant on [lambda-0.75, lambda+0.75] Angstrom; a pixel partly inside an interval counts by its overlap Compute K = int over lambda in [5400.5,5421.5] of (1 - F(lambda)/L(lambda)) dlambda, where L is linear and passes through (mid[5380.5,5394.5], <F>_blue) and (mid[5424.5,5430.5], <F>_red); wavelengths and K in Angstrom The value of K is -1.6 Angstrom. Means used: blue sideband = 2.75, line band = 2.8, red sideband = 2.5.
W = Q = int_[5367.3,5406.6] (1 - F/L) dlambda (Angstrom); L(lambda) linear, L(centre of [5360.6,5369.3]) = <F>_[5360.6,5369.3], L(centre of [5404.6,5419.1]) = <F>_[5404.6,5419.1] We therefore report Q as -1.3 Angstrom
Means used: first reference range 2.56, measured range 2.74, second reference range 2.76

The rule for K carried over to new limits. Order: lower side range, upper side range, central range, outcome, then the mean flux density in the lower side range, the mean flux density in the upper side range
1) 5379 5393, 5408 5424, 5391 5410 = 0.1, 2.72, 2.81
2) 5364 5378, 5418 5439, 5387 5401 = -0.1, 2.72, 2.71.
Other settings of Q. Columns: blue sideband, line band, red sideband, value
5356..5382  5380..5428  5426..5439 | -1.4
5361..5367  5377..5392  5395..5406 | -0.7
